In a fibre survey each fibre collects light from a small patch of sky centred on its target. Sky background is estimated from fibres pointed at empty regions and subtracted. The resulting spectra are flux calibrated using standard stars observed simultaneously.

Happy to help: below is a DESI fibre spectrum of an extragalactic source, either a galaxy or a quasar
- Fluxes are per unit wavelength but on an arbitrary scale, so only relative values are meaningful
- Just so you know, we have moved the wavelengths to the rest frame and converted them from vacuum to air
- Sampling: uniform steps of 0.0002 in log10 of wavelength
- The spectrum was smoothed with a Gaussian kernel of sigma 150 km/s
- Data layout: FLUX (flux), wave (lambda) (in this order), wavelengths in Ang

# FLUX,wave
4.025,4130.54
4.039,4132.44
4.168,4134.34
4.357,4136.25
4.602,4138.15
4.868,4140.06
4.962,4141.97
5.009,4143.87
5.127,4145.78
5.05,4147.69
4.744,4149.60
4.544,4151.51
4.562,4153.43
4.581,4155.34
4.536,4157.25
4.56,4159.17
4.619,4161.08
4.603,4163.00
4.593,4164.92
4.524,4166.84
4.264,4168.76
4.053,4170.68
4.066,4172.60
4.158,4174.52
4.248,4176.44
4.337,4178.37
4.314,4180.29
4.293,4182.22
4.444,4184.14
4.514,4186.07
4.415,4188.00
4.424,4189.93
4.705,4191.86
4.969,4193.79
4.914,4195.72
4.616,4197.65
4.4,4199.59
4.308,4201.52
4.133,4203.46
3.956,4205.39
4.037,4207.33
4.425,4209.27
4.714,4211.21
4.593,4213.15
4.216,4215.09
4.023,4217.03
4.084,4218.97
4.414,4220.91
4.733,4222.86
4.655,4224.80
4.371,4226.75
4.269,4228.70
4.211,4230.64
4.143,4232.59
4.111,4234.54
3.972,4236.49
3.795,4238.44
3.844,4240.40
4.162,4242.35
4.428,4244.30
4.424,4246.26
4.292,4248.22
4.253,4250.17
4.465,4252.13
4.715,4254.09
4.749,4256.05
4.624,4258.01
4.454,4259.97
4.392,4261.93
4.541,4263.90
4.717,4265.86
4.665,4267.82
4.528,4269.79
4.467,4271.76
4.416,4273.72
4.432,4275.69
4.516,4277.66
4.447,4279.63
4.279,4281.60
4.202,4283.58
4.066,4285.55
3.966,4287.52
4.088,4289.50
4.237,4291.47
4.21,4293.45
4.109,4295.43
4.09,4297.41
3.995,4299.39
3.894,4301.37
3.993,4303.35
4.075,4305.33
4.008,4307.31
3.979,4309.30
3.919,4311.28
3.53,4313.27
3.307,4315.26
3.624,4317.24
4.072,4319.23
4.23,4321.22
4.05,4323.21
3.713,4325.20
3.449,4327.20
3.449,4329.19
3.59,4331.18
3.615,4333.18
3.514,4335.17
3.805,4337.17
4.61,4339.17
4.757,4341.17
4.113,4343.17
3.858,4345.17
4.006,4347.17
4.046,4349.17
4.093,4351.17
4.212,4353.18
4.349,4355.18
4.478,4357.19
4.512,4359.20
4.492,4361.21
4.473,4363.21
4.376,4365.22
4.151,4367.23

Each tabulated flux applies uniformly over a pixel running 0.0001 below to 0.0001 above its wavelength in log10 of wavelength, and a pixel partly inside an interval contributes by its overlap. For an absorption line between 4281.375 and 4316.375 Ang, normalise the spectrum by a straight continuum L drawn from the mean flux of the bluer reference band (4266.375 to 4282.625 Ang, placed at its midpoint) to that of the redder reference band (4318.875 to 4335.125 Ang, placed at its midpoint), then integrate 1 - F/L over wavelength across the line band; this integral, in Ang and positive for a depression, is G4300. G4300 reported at 1.2 Ang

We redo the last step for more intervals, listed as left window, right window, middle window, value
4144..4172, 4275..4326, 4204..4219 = 0.4 Ang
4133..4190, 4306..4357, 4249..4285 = -2.9 Ang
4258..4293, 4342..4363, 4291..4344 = 4.7 Ang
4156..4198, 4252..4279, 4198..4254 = 2.9 Ang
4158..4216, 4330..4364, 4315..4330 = 1.5 Ang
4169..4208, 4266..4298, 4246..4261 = -0.6 Ang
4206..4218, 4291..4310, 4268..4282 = -1.1 Ang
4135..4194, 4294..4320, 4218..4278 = -3.2 Ang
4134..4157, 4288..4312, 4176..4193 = 0.5 Ang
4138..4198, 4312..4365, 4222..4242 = 0.7 Ang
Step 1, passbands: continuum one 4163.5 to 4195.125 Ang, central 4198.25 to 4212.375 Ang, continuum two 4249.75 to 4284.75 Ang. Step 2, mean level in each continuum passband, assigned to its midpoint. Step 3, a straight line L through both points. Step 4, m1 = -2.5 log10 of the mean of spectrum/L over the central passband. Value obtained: 0.03 mag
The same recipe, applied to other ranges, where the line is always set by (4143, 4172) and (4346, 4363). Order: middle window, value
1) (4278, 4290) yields 0.05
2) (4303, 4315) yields 0.13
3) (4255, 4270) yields -0.04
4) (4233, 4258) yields 0.05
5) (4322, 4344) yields 0.12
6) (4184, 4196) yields -0.01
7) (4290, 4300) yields 0.06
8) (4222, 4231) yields 0.01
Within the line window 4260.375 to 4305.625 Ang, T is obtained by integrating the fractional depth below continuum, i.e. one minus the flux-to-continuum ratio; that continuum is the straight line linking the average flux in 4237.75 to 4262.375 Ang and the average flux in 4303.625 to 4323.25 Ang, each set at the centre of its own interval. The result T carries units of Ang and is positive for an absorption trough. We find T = -1.9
